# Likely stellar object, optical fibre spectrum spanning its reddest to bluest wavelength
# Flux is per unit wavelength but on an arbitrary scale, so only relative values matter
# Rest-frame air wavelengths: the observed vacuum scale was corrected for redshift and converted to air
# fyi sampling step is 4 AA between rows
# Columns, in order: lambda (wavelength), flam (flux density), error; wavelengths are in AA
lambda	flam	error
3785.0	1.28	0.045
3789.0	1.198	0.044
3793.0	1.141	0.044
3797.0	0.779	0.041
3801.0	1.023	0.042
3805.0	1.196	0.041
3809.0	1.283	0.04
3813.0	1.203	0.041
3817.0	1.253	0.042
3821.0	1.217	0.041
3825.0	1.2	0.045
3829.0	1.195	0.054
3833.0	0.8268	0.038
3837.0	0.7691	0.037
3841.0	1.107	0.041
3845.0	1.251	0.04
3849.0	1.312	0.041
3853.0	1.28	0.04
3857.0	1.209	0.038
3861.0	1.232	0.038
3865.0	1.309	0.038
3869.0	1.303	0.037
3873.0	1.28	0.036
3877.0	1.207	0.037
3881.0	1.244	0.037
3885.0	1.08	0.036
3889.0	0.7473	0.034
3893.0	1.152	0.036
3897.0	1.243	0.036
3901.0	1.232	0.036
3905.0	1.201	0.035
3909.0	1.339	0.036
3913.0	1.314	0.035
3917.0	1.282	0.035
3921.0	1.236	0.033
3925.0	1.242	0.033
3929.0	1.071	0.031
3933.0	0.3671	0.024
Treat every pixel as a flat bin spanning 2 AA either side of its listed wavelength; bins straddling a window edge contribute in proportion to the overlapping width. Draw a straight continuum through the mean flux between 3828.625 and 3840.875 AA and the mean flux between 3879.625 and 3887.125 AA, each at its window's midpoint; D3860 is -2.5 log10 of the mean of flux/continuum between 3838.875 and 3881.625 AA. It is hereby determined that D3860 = -0.20 mag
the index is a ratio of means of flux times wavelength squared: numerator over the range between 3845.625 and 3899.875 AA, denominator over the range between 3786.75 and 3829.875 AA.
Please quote 1.1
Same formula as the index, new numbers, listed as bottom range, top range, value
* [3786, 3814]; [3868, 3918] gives 1.12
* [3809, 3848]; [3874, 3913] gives 1.08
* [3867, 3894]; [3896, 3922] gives 1.12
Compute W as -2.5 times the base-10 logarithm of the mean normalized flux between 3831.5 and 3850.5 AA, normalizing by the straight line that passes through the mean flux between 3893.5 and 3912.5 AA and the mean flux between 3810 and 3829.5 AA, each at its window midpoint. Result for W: 0.17 mag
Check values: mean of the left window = 1.22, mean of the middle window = 1.05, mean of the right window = 1.25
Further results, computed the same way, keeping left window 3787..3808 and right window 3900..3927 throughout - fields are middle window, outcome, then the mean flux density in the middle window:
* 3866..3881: -0.06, 1.26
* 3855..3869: -0.07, 1.26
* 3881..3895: 0.19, 1.03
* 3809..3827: -0.11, 1.23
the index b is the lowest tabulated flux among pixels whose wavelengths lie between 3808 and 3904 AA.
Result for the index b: 0.7473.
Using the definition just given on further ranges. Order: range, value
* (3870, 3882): 1.207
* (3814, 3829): 1.195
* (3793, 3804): 0.779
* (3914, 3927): 1.236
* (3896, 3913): 1.201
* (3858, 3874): 1.232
